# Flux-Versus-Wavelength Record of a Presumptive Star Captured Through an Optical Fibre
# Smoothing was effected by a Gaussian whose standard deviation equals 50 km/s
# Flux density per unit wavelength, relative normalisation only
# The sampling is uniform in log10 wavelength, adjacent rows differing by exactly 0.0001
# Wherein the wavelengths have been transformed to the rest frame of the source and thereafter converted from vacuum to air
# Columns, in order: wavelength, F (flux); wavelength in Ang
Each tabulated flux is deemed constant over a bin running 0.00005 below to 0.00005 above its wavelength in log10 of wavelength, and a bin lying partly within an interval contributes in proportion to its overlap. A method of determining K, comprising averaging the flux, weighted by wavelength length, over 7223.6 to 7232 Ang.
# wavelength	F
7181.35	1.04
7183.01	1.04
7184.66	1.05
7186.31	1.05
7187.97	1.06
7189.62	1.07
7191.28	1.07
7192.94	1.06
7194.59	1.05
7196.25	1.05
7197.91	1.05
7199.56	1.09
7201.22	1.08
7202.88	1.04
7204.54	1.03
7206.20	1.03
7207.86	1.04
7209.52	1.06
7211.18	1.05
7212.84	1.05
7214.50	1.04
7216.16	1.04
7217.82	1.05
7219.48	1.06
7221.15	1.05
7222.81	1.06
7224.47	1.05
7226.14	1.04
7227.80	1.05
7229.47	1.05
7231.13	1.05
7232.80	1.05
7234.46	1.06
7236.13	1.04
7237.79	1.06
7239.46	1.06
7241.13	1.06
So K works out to 1.05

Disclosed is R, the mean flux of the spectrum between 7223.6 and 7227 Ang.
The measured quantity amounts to 1.05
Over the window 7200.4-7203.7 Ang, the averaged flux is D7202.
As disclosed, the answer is 1.06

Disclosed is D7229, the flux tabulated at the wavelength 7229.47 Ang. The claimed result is 1.05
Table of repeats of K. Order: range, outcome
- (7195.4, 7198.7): 1.05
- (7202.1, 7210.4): 1.04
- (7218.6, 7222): 1.05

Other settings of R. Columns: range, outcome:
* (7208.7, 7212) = 1.06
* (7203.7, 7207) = 1.03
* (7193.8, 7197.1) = 1.05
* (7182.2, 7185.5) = 1.05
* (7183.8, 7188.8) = 1.06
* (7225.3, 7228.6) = 1.04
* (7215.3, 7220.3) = 1.05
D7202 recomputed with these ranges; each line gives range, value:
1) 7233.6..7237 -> 1.05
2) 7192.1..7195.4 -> 1.06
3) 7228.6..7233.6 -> 1.05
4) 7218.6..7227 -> 1.05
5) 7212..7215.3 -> 1.05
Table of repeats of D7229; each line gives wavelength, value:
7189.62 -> 1.07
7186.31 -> 1.05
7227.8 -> 1.05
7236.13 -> 1.04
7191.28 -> 1.07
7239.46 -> 1.06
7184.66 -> 1.05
